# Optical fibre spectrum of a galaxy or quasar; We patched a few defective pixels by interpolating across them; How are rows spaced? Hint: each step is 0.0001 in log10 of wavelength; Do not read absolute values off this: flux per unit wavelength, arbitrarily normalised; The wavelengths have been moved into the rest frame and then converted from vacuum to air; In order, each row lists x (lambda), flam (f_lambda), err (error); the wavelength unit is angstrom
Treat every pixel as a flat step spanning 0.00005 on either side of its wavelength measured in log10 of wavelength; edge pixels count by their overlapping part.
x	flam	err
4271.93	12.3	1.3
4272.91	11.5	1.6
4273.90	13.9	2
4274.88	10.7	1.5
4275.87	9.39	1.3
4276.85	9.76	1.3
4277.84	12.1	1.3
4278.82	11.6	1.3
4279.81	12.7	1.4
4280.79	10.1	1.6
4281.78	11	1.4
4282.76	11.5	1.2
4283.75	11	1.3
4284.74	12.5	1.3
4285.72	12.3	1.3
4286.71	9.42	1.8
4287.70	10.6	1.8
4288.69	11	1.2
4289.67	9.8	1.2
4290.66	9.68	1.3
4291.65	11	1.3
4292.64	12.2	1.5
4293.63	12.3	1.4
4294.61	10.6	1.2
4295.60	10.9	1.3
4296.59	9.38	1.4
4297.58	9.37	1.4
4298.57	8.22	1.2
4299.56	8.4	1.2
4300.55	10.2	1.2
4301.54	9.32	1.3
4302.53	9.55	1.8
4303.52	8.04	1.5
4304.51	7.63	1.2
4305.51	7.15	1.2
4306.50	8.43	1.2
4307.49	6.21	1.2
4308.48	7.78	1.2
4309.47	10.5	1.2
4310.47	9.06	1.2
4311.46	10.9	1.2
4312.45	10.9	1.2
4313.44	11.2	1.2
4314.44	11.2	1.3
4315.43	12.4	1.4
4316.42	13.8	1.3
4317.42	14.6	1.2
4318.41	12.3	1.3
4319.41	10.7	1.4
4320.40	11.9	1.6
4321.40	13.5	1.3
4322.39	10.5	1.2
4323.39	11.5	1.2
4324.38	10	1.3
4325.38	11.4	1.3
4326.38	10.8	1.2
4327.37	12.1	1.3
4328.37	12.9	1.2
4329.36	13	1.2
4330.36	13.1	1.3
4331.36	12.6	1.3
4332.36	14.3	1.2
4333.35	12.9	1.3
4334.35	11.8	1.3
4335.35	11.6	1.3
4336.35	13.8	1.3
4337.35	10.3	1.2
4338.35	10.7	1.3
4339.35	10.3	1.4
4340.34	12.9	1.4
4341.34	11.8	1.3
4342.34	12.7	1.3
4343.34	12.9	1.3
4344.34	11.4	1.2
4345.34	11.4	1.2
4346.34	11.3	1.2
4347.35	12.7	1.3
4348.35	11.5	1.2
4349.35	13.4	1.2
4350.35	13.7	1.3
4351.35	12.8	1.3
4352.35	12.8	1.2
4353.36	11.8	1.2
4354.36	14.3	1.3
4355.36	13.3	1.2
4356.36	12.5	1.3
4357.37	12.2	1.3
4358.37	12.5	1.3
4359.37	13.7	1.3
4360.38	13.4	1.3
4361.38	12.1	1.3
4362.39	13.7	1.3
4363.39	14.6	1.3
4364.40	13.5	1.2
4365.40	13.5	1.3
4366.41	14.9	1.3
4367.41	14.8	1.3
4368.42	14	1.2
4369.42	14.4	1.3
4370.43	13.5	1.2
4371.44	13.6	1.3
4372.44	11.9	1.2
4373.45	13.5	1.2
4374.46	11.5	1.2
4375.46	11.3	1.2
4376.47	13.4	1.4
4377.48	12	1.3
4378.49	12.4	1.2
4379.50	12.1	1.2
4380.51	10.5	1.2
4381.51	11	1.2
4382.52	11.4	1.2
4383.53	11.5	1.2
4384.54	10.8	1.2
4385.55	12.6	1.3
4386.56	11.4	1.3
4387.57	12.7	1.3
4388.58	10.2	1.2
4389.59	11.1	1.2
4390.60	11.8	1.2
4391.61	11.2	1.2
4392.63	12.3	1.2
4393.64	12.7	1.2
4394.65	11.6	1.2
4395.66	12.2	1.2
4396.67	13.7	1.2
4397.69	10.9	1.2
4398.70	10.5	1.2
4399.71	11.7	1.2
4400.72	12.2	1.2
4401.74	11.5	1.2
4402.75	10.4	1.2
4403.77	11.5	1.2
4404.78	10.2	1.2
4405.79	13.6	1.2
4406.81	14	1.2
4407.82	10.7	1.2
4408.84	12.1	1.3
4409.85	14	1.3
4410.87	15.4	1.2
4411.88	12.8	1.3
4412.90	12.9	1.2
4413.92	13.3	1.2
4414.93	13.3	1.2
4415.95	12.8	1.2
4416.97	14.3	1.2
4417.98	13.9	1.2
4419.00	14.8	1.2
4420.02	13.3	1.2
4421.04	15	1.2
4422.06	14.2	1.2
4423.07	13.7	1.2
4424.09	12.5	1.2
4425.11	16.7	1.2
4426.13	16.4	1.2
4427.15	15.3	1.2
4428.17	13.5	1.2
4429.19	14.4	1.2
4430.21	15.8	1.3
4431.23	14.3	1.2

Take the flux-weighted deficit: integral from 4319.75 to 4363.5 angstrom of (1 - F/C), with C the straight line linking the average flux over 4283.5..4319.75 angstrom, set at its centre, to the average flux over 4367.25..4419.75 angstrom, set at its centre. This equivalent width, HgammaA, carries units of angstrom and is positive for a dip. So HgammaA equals -4.5 angstrom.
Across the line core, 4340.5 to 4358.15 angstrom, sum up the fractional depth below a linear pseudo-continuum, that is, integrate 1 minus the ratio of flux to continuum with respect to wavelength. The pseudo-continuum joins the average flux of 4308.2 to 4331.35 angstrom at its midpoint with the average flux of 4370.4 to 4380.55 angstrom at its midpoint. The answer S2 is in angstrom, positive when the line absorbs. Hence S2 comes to -0.7 angstrom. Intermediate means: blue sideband 11.6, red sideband 12.4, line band 12.5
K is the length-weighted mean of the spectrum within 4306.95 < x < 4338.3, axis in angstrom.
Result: 11.6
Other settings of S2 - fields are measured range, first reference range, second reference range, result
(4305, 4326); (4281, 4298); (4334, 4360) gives 1.4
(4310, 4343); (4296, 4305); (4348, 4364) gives -3.4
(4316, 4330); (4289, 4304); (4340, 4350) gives -1.1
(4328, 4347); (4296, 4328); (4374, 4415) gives -2.4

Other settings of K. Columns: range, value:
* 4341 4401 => 12.4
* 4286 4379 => 11.7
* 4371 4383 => 12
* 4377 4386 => 11.6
